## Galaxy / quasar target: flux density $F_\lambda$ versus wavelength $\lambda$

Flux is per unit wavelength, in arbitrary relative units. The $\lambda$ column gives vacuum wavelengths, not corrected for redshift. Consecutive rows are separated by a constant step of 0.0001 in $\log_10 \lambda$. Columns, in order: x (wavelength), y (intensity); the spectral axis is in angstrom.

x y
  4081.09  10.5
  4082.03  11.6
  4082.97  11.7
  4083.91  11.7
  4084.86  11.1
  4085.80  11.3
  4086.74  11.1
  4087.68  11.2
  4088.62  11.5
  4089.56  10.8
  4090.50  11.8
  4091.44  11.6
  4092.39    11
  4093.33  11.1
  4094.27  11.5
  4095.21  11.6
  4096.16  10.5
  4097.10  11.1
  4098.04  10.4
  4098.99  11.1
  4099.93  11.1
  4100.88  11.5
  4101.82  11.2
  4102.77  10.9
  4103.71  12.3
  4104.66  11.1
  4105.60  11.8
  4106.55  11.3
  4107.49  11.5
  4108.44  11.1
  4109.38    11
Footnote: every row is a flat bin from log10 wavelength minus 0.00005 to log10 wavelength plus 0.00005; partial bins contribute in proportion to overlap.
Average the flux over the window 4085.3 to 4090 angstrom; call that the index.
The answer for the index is 11.2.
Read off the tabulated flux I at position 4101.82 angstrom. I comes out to 11.2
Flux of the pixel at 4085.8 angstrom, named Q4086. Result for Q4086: 11.3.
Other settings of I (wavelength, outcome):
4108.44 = 11.1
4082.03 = 11.6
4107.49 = 11.5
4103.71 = 12.3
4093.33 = 11.1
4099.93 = 11.1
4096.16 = 10.5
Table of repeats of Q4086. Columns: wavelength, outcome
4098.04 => 10.4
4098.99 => 11.1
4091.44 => 11.6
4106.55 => 11.3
